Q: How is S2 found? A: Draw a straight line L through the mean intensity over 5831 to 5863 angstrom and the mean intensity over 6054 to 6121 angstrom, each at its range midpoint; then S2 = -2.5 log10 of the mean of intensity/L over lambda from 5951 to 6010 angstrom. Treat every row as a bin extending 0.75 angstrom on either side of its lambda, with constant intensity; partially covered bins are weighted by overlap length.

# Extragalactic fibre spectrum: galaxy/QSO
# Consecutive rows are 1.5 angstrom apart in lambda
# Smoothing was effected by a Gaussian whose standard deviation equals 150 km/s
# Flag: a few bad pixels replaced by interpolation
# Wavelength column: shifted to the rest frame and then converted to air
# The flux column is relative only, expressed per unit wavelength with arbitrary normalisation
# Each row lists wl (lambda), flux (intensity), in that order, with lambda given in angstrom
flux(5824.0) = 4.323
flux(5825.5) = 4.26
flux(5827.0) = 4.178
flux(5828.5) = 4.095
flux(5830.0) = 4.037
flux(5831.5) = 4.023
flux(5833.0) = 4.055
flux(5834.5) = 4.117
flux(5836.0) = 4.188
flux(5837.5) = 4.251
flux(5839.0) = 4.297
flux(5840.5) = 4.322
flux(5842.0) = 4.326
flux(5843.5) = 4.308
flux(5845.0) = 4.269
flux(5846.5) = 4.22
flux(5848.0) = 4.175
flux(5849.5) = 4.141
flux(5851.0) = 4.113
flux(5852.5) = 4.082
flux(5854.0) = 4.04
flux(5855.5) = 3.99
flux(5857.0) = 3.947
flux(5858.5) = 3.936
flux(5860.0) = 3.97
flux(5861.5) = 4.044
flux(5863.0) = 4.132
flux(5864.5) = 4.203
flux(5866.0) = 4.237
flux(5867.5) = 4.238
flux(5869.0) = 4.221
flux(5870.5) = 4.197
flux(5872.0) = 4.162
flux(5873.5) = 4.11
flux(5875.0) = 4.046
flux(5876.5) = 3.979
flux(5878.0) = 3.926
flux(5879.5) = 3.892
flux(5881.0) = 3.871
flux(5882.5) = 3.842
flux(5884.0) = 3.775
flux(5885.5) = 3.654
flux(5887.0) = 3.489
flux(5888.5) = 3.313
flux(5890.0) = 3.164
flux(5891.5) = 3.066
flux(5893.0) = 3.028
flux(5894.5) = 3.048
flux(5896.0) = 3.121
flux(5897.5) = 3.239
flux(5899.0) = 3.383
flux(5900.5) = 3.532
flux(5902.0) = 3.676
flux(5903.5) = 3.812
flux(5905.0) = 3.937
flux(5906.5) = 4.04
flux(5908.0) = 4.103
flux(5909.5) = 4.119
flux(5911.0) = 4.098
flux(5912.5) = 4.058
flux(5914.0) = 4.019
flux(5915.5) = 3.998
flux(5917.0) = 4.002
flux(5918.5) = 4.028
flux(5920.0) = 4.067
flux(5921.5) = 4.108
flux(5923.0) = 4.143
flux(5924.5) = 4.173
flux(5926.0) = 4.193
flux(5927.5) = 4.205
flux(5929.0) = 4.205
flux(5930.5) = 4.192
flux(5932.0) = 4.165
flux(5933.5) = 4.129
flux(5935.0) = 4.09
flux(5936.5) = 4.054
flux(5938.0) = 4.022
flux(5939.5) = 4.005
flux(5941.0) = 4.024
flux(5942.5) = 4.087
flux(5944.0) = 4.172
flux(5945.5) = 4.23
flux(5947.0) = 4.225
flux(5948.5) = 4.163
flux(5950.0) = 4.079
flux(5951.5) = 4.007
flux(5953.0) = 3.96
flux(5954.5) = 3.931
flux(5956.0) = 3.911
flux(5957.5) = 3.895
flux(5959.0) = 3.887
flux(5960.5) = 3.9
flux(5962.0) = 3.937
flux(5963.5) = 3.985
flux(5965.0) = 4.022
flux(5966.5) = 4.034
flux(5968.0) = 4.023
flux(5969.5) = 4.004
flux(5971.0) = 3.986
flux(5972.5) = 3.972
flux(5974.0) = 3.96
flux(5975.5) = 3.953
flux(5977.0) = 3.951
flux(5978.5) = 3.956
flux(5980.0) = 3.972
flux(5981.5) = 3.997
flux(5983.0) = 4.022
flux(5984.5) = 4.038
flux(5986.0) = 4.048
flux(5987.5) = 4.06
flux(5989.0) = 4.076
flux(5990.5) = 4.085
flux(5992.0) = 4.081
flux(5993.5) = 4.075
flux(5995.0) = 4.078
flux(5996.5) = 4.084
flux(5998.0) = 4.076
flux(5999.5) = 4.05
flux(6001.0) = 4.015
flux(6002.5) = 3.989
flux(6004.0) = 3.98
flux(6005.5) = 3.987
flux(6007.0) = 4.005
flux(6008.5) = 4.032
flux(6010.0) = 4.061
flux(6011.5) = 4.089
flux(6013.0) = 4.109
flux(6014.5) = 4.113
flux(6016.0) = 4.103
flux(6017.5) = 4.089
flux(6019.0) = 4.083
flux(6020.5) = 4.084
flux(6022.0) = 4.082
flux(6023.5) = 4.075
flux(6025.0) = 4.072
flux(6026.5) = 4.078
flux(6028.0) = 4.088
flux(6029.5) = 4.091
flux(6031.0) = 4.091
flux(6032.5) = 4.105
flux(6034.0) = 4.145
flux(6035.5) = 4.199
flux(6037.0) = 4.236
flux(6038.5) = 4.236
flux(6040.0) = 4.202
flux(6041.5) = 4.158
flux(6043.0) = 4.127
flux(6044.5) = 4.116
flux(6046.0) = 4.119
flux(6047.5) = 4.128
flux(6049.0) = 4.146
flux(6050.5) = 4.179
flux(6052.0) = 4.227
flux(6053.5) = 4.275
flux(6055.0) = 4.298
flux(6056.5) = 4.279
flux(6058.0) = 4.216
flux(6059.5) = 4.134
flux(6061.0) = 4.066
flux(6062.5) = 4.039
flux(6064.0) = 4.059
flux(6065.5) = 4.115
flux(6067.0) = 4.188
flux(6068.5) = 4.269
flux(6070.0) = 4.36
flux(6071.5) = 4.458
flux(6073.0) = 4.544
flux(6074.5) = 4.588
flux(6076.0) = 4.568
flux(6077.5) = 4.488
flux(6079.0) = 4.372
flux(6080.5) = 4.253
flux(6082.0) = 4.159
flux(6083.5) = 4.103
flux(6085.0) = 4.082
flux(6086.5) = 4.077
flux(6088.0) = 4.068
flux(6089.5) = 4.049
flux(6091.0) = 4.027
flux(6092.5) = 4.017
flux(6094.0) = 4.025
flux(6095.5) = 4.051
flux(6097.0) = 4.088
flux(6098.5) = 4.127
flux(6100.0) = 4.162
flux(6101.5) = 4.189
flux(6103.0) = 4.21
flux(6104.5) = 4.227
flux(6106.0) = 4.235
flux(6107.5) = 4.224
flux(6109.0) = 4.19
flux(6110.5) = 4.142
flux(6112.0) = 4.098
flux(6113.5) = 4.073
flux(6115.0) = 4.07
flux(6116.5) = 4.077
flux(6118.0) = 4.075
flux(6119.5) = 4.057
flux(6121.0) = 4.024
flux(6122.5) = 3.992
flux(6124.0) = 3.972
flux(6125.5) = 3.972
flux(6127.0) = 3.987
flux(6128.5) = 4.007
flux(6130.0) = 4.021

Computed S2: 0.04 mag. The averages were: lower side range 4.13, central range 4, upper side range 4.18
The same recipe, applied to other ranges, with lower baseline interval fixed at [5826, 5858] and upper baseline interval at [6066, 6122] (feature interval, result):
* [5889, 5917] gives 0.144 mag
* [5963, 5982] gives 0.049 mag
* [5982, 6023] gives 0.031 mag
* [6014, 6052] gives 0.013 mag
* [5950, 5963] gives 0.061 mag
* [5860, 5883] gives 0.022 mag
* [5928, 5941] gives 0.016 mag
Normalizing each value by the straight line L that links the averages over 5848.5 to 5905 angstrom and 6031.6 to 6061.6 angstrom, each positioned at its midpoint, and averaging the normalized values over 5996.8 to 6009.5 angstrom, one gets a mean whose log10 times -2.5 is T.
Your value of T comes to 0.02 mag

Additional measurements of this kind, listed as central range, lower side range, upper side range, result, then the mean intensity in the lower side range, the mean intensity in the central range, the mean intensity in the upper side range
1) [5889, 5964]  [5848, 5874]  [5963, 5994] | 0.039 mag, 4.11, 3.91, 4.01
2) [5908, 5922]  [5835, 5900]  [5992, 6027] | -0.027 mag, 3.91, 4.06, 4.06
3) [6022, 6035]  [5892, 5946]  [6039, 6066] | 0.006 mag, 3.93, 4.09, 4.16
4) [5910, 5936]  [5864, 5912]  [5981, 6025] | -0.070 mag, 3.77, 4.11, 4.06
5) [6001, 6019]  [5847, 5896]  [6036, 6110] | 0.012 mag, 3.87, 4.05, 4.2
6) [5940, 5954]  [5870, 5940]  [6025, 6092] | -0.040 mag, 3.86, 4.1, 4.2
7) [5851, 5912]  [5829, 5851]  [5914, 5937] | 0.091 mag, 4.19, 3.82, 4.11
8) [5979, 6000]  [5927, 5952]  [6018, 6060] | 0.023 mag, 4.12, 4.05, 4.15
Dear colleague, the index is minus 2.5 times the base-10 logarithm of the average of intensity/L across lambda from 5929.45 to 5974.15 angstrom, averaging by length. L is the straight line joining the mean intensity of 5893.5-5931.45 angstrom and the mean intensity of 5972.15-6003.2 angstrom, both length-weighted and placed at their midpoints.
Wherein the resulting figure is -0.02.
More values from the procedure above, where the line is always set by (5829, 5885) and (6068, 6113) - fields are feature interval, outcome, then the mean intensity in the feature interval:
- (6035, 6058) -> 0.00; 4.2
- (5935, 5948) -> 0.01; 4.1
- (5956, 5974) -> 0.05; 3.97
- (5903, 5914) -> 0.03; 4.03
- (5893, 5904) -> 0.22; 3.37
